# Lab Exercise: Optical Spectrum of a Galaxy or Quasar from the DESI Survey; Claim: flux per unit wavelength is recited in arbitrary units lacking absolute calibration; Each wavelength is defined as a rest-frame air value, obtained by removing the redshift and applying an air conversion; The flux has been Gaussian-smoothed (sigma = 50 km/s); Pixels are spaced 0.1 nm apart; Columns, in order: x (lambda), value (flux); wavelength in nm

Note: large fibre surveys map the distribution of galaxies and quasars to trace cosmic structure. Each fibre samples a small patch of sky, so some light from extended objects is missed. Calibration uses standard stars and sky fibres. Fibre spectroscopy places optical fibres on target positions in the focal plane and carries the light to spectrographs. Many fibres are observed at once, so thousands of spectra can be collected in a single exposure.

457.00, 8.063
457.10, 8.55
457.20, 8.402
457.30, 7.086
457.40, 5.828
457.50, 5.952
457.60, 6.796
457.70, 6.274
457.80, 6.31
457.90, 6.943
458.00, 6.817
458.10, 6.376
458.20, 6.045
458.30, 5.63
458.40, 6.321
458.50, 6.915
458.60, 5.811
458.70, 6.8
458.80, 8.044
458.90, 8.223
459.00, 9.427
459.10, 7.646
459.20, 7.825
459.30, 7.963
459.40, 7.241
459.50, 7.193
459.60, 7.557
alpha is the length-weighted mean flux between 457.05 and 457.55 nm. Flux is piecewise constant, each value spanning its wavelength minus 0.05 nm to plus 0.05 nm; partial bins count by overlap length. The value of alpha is 7.16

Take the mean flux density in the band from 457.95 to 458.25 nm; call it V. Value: 6.41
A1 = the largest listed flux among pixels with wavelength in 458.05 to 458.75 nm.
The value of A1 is 6.915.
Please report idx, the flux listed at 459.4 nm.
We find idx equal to 7.241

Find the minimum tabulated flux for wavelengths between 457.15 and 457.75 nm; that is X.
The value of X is 5.828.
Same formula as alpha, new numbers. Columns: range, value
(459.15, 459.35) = 7.89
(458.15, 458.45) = 6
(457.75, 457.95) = 6.63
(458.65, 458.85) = 7.42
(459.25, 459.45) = 7.6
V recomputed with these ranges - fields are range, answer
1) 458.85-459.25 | 8.28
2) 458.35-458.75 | 6.46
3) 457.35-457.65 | 6.19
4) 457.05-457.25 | 8.48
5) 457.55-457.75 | 6.54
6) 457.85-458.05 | 6.88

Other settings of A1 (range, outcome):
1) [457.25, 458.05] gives 7.086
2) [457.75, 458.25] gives 6.943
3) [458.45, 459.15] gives 9.427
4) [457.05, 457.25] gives 8.55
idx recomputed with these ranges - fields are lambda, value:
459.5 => 7.193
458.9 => 8.223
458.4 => 6.321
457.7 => 6.274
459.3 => 7.963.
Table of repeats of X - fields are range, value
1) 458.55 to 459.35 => 5.811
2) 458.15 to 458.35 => 5.63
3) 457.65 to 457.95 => 6.274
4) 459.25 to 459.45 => 7.241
